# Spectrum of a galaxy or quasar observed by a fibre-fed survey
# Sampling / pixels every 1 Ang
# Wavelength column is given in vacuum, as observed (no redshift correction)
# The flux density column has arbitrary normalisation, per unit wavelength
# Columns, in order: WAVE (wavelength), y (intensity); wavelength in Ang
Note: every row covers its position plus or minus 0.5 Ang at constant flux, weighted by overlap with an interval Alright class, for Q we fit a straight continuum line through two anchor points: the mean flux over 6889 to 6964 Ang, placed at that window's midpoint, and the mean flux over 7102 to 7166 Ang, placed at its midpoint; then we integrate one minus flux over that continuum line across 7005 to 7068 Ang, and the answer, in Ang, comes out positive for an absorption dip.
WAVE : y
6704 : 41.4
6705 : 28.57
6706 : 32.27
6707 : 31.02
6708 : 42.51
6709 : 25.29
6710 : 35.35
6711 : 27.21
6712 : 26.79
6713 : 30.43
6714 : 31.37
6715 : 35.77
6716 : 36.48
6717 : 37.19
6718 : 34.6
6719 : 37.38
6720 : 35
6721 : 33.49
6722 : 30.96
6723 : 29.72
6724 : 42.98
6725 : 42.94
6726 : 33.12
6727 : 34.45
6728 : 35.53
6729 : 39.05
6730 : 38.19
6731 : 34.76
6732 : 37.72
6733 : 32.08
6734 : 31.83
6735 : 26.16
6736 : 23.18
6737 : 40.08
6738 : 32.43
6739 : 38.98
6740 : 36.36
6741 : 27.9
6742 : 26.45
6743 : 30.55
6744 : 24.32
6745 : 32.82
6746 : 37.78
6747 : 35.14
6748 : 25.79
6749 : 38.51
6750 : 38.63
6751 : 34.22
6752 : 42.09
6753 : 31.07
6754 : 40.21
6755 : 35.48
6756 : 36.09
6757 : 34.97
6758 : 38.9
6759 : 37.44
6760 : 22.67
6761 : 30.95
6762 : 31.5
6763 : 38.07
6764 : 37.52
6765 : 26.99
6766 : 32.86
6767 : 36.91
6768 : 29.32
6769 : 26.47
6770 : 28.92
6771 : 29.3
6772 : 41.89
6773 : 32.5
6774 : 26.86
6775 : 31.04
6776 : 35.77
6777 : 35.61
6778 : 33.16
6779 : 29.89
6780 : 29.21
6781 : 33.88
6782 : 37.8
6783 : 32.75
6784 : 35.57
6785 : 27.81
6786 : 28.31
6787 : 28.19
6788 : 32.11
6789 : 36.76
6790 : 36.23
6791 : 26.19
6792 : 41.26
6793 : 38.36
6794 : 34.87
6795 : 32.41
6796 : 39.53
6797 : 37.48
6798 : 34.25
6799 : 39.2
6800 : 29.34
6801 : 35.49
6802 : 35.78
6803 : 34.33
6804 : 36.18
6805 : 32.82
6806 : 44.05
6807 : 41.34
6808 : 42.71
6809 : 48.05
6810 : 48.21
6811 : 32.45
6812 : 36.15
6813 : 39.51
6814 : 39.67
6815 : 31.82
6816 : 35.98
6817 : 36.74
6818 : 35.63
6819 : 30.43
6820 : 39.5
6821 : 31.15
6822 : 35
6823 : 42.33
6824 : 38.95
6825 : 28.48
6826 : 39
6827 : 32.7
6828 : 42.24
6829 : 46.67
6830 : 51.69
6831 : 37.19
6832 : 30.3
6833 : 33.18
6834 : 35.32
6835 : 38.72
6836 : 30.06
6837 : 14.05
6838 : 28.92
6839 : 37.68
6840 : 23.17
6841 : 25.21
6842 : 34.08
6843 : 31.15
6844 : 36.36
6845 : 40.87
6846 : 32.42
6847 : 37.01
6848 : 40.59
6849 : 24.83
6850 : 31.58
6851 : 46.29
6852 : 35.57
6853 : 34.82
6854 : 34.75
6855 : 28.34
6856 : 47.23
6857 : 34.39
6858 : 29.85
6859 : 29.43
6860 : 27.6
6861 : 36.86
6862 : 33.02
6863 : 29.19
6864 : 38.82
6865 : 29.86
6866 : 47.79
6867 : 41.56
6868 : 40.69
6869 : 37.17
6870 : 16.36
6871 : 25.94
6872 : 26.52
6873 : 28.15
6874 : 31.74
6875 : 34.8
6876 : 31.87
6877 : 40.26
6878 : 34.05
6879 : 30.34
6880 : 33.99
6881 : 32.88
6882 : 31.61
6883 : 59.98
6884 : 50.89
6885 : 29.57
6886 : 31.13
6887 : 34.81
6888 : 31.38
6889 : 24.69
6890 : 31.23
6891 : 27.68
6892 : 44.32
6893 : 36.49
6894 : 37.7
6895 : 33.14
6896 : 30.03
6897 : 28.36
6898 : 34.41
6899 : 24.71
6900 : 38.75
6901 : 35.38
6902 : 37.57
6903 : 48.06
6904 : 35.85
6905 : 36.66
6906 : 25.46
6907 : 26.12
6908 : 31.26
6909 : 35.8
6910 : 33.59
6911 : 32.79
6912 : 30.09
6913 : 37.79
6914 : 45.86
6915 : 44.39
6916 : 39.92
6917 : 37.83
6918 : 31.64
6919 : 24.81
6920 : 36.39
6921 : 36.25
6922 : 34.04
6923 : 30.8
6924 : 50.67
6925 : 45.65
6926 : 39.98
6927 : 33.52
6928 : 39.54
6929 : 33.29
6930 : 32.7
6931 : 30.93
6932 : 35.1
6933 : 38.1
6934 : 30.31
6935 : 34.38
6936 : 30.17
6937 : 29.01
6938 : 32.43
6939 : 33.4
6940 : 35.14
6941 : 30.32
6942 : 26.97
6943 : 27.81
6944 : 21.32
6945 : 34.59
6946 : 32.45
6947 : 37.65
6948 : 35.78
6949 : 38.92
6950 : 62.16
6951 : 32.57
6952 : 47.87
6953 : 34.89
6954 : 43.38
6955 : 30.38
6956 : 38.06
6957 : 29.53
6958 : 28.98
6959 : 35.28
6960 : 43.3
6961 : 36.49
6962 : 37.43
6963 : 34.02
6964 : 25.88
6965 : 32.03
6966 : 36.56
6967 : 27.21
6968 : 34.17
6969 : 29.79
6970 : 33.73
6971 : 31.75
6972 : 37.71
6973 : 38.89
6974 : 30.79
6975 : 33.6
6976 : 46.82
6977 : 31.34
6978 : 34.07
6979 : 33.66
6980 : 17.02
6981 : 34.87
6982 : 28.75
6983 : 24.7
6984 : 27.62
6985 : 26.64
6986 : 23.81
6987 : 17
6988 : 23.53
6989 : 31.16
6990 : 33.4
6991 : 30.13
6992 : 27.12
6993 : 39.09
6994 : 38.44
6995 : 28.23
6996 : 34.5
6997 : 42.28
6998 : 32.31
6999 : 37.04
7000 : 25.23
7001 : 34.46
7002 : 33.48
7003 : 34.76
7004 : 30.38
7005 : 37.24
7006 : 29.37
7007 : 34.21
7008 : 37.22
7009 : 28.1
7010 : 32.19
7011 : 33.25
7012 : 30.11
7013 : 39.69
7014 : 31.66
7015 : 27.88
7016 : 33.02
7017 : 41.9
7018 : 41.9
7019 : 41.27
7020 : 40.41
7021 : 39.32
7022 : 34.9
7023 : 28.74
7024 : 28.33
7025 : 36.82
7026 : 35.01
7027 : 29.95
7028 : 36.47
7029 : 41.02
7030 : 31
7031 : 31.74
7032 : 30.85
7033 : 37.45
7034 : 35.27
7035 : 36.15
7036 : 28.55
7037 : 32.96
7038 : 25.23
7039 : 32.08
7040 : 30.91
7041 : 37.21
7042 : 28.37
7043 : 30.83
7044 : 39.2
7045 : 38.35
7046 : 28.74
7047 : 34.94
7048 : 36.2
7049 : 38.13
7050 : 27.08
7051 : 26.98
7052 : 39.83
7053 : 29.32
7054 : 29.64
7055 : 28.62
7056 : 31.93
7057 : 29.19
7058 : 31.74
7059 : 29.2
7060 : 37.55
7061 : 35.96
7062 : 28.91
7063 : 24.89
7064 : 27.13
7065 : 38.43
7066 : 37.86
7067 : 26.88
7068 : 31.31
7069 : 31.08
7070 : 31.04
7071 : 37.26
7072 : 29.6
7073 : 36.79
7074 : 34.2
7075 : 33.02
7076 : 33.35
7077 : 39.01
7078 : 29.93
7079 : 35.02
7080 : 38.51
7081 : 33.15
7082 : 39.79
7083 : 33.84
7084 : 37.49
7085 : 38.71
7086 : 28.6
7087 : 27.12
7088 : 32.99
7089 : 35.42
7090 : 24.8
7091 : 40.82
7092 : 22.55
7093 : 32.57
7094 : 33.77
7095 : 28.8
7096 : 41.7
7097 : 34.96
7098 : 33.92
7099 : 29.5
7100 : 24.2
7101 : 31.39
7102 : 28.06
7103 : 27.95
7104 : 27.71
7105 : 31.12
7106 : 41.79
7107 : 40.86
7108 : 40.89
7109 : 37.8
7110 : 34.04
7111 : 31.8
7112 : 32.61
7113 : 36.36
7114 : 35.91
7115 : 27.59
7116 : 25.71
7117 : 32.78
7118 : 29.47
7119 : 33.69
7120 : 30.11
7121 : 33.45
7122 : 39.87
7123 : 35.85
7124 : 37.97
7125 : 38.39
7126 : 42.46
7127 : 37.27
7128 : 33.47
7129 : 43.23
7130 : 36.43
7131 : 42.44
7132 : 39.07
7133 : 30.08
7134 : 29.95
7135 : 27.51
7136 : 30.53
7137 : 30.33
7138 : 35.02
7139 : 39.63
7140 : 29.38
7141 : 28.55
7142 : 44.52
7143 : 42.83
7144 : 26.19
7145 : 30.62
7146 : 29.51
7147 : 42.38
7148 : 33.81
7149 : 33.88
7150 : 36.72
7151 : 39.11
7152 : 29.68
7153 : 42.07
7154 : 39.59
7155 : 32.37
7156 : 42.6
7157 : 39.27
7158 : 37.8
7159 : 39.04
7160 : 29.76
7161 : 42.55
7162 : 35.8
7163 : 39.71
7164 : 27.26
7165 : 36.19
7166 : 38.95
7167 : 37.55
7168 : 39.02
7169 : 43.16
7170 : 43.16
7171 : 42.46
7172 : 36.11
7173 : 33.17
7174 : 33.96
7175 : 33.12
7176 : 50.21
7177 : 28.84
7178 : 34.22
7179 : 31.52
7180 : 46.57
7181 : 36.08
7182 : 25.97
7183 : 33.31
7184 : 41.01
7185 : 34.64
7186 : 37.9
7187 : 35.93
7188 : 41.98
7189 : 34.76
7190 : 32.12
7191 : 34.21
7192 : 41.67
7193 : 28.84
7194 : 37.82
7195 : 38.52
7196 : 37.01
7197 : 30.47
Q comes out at 3.3 Ang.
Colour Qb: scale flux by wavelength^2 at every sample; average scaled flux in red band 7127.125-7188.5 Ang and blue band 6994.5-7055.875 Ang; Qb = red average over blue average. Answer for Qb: 1.12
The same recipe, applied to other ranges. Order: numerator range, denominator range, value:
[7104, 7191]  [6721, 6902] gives 1.15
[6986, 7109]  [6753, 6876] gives 1.03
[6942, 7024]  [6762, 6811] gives 1.02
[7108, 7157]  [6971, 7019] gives 1.12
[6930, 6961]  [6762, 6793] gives 1.11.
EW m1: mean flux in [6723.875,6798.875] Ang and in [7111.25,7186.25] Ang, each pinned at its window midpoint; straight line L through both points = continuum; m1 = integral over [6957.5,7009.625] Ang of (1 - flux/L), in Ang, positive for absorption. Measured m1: 3.9 Ang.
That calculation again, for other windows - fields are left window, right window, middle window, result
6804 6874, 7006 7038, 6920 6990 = 1.9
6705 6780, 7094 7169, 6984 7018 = 2.2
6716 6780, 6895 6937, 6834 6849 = 1.0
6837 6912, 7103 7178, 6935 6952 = 0.0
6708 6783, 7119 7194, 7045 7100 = 4.4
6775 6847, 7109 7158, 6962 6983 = 1.5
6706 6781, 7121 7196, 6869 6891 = 0.9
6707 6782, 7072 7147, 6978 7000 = 2.4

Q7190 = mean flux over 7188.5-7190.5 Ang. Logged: 33.4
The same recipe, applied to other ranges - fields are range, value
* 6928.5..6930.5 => 33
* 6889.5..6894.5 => 35.5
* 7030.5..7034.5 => 33.8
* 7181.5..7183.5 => 29.6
